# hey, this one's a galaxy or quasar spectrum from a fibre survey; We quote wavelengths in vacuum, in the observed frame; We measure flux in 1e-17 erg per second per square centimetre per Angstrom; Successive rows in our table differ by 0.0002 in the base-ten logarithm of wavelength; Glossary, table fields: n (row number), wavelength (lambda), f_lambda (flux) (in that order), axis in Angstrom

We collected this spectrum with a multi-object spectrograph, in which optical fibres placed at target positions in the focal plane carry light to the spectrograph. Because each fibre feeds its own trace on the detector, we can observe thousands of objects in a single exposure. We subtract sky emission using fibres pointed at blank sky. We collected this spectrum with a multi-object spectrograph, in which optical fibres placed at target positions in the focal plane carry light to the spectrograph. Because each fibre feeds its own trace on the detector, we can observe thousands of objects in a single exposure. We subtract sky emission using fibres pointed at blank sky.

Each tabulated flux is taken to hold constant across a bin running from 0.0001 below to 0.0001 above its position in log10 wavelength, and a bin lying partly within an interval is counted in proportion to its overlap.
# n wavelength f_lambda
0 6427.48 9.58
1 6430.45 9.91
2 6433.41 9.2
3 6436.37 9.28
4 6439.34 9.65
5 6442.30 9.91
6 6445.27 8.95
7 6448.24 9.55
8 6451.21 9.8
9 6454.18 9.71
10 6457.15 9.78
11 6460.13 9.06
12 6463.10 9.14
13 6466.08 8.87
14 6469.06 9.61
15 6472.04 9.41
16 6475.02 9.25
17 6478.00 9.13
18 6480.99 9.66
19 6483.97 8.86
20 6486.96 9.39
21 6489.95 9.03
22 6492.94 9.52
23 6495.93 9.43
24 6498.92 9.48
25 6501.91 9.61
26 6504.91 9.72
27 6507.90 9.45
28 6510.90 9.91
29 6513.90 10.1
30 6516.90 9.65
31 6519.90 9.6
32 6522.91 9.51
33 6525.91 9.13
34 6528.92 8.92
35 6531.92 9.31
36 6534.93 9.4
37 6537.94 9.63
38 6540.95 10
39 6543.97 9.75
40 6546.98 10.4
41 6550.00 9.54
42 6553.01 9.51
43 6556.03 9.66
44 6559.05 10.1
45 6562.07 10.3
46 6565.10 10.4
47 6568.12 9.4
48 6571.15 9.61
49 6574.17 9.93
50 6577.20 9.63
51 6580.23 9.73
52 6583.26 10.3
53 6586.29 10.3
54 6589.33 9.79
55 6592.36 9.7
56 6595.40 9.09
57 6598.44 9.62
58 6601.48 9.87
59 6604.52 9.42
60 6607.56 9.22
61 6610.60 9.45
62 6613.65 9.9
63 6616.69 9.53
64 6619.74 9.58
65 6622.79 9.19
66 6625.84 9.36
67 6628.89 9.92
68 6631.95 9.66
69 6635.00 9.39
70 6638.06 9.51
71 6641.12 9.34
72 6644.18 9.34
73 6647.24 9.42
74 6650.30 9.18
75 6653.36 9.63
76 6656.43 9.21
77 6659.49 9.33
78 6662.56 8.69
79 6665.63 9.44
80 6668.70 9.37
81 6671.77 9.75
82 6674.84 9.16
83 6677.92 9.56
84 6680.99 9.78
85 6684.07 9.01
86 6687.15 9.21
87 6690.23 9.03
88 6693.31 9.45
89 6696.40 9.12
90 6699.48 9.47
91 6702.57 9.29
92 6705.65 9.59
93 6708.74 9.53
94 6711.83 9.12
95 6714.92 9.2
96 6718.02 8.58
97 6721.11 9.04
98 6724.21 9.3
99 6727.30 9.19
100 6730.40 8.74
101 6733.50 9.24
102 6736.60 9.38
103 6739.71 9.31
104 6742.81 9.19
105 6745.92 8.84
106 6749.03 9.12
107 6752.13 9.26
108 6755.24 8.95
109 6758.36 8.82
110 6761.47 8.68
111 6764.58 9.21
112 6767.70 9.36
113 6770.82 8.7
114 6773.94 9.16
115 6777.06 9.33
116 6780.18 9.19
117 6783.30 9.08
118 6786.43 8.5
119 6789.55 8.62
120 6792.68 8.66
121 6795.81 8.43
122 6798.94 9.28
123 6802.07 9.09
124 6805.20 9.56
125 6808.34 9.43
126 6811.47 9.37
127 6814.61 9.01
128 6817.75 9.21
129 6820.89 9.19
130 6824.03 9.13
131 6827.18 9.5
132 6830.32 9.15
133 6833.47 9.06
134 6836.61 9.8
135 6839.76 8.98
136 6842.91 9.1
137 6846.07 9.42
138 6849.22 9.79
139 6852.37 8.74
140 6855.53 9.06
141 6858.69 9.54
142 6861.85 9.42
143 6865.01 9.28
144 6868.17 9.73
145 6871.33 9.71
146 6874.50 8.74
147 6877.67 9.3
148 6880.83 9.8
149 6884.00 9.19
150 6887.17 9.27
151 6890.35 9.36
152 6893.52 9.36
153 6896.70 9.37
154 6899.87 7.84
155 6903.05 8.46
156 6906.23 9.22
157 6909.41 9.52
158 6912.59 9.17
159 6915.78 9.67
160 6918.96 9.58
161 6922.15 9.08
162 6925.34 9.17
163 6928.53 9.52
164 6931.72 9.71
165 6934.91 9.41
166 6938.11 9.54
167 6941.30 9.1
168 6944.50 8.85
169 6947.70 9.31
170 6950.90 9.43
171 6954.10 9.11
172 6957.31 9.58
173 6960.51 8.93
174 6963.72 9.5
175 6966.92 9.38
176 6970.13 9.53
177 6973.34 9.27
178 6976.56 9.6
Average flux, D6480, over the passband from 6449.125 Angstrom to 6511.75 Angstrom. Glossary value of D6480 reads 9.42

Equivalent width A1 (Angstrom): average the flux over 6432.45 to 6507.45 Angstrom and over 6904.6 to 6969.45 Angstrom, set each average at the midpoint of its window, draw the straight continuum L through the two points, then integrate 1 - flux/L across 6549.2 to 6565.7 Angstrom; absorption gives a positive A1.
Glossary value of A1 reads -0.9 Angstrom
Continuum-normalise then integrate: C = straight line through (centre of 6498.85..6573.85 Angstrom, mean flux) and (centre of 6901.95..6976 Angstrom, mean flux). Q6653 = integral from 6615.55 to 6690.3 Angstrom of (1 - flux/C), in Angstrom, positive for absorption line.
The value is 1.5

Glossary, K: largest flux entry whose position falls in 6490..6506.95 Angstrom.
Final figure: 9.72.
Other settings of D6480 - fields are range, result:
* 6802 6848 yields 9.28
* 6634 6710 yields 9.35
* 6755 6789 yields 8.99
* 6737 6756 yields 9.13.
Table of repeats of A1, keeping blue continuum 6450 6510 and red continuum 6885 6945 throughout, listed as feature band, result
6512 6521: -0.40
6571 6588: -1.05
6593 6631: -0.70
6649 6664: 0.19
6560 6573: -0.79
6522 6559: -0.83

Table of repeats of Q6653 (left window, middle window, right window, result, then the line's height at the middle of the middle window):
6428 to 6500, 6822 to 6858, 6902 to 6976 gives 0.3 Angstrom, 9.33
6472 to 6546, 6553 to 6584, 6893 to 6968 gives -1.4 Angstrom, 9.45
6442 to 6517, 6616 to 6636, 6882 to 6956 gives -0.3 Angstrom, 9.38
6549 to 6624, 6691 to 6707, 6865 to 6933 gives 0.3 Angstrom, 9.56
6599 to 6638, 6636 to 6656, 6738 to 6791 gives 0.1 Angstrom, 9.44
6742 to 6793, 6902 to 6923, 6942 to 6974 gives -0.1 Angstrom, 9.21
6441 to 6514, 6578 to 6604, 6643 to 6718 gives -1.1 Angstrom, 9.37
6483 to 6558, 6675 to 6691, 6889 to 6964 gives 0.2 Angstrom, 9.42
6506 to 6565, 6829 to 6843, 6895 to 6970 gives 0.2 Angstrom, 9.35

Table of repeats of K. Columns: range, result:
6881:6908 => 9.37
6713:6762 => 9.38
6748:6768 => 9.36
